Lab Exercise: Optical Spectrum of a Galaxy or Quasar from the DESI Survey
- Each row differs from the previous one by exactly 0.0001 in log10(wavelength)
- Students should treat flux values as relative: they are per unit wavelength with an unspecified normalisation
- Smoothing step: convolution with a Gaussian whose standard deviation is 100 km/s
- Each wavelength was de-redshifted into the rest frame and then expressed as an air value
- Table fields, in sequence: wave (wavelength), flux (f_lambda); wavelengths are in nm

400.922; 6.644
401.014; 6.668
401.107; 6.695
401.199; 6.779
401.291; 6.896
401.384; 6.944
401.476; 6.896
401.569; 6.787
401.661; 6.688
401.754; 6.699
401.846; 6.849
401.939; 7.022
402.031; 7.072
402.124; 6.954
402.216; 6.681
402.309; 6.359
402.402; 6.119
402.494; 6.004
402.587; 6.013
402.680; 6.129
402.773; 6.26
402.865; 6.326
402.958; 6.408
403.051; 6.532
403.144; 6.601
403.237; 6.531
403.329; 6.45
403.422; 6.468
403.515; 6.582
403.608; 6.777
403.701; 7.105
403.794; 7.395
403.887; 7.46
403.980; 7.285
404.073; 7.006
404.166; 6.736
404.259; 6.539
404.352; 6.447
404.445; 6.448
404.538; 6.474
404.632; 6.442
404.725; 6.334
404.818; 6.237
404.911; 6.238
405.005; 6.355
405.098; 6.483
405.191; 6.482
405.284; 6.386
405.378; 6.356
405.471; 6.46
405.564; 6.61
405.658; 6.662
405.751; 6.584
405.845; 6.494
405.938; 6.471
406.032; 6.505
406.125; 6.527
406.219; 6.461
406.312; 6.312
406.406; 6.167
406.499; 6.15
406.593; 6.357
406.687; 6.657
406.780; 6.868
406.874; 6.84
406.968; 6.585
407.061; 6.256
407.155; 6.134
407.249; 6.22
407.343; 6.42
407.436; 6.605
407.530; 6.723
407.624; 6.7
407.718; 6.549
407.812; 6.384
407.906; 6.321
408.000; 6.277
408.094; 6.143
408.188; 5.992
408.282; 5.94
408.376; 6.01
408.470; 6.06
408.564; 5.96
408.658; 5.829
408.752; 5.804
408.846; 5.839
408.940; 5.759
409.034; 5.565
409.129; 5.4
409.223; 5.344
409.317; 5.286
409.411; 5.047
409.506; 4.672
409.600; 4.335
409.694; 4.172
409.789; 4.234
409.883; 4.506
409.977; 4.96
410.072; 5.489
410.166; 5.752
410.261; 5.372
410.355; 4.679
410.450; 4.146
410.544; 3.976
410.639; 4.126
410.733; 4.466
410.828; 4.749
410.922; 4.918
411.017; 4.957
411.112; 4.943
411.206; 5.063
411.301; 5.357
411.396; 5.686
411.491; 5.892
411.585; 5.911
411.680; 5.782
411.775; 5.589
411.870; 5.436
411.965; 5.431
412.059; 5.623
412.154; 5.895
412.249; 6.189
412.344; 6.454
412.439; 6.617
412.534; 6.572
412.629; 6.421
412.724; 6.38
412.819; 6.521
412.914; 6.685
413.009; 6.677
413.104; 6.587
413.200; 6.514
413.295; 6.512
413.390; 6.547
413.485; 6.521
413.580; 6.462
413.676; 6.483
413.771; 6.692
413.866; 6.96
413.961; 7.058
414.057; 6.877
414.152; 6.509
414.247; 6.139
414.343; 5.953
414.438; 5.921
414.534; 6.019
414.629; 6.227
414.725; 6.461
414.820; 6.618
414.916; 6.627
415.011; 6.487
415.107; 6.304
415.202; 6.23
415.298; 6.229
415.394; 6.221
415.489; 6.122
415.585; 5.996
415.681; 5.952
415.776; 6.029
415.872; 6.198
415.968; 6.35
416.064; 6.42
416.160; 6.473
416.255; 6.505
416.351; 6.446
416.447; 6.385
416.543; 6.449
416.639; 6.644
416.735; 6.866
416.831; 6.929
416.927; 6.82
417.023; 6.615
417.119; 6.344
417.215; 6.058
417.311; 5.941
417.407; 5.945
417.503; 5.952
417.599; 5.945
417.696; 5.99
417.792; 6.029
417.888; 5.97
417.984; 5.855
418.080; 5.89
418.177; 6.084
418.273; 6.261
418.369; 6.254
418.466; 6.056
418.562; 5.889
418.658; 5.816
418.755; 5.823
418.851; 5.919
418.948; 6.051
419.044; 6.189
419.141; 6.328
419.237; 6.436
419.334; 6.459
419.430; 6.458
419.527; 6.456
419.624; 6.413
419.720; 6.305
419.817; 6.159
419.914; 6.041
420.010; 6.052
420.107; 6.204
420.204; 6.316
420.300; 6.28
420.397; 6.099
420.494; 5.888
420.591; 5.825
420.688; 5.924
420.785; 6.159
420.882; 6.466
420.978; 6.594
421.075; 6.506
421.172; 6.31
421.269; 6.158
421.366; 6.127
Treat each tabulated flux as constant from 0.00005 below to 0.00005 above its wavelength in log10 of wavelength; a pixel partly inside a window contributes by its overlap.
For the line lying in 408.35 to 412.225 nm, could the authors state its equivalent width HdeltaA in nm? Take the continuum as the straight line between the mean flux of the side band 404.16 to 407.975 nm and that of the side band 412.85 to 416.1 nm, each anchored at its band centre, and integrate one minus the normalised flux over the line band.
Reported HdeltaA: 0.73 nm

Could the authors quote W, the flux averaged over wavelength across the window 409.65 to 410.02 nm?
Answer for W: 4.47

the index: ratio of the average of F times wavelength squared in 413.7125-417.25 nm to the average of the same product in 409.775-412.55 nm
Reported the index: 1.24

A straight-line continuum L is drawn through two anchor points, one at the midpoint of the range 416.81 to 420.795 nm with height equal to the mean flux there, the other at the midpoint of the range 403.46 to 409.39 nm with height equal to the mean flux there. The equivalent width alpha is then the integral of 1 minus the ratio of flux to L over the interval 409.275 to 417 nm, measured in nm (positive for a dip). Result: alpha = 0.41 nm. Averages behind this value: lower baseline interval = 6.37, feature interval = 5.92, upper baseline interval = 6.15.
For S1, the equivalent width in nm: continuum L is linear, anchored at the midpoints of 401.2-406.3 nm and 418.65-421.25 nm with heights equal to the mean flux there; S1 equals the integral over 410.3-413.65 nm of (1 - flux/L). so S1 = 0.35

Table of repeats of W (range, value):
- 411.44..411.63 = 5.91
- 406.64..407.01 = 6.74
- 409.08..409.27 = 5.36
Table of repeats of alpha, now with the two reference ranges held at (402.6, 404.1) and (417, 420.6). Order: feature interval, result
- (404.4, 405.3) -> 0.033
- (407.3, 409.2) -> 0.119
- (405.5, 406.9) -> 0.017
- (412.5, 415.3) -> -0.078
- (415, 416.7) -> -0.020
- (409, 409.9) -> 0.224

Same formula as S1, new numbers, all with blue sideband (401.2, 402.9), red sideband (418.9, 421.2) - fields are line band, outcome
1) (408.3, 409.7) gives 0.220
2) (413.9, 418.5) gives 0.027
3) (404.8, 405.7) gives 0.015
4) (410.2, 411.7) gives 0.334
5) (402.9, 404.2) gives -0.046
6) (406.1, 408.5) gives 0.047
